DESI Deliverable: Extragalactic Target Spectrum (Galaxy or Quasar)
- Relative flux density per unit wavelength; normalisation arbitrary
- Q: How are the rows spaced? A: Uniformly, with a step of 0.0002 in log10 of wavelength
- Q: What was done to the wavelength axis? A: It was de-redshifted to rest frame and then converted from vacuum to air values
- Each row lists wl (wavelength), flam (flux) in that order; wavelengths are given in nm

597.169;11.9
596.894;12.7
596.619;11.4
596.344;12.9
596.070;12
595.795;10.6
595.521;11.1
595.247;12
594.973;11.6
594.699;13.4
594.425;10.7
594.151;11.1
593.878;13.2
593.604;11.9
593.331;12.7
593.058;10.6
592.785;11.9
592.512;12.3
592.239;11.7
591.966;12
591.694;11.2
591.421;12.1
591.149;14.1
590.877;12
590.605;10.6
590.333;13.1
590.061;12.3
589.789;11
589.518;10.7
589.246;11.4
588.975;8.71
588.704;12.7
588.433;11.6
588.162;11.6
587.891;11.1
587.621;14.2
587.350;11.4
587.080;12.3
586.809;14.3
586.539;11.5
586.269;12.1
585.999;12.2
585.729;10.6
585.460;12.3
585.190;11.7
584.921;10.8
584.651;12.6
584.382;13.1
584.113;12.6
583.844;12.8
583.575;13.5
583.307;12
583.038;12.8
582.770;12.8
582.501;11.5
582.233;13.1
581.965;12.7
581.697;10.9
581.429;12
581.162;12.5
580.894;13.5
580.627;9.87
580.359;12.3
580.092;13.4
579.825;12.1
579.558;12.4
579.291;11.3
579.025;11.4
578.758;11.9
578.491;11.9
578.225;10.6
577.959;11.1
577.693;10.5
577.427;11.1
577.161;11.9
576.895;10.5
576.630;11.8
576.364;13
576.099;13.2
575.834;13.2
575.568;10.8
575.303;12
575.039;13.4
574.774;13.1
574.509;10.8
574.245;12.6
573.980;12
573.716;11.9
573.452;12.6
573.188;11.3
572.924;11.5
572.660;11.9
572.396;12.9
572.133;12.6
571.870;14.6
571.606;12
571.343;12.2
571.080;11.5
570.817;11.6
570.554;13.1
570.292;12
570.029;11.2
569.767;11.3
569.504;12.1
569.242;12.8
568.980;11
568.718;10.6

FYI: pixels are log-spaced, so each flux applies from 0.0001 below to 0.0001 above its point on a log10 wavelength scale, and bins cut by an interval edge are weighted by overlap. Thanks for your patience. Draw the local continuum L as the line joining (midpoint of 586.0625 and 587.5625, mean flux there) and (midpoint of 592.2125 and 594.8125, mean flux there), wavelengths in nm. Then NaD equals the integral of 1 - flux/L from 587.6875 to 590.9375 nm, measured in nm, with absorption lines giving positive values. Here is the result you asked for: 0.21 nm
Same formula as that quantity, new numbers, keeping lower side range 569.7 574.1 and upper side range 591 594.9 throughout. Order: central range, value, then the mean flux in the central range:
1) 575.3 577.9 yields 0.08 nm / 11.8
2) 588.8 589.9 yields 0.14 nm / 10.5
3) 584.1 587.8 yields -0.05 nm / 12.2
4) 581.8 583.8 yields -0.08 nm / 12.6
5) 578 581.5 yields 0.06 nm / 11.9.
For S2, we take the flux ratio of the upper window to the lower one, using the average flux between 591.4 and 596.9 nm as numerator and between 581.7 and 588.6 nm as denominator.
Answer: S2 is 0.97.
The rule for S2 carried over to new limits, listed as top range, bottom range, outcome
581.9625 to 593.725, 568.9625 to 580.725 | 1.01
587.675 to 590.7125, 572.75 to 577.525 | 0.95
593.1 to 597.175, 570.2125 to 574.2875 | 0.97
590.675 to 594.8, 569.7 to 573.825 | 0.99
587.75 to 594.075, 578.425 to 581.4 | 0.98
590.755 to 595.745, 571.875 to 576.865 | 0.97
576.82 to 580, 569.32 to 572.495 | 0.93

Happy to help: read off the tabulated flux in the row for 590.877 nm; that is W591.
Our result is 12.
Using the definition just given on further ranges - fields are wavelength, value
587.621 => 14.2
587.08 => 12.3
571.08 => 11.5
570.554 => 13.1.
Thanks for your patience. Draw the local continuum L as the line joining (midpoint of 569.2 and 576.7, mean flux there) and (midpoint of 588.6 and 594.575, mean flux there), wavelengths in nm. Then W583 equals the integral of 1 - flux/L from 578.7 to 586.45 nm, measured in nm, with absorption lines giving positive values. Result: -0.12 nm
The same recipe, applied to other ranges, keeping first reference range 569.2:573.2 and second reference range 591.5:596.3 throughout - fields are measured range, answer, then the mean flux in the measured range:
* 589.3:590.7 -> 0.03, 11.6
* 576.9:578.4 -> 0.13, 11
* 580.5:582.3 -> -0.01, 12.1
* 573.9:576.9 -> -0.04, 12.3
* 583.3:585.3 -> -0.08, 12.4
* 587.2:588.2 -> -0.02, 12.1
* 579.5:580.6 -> -0.03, 12.3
